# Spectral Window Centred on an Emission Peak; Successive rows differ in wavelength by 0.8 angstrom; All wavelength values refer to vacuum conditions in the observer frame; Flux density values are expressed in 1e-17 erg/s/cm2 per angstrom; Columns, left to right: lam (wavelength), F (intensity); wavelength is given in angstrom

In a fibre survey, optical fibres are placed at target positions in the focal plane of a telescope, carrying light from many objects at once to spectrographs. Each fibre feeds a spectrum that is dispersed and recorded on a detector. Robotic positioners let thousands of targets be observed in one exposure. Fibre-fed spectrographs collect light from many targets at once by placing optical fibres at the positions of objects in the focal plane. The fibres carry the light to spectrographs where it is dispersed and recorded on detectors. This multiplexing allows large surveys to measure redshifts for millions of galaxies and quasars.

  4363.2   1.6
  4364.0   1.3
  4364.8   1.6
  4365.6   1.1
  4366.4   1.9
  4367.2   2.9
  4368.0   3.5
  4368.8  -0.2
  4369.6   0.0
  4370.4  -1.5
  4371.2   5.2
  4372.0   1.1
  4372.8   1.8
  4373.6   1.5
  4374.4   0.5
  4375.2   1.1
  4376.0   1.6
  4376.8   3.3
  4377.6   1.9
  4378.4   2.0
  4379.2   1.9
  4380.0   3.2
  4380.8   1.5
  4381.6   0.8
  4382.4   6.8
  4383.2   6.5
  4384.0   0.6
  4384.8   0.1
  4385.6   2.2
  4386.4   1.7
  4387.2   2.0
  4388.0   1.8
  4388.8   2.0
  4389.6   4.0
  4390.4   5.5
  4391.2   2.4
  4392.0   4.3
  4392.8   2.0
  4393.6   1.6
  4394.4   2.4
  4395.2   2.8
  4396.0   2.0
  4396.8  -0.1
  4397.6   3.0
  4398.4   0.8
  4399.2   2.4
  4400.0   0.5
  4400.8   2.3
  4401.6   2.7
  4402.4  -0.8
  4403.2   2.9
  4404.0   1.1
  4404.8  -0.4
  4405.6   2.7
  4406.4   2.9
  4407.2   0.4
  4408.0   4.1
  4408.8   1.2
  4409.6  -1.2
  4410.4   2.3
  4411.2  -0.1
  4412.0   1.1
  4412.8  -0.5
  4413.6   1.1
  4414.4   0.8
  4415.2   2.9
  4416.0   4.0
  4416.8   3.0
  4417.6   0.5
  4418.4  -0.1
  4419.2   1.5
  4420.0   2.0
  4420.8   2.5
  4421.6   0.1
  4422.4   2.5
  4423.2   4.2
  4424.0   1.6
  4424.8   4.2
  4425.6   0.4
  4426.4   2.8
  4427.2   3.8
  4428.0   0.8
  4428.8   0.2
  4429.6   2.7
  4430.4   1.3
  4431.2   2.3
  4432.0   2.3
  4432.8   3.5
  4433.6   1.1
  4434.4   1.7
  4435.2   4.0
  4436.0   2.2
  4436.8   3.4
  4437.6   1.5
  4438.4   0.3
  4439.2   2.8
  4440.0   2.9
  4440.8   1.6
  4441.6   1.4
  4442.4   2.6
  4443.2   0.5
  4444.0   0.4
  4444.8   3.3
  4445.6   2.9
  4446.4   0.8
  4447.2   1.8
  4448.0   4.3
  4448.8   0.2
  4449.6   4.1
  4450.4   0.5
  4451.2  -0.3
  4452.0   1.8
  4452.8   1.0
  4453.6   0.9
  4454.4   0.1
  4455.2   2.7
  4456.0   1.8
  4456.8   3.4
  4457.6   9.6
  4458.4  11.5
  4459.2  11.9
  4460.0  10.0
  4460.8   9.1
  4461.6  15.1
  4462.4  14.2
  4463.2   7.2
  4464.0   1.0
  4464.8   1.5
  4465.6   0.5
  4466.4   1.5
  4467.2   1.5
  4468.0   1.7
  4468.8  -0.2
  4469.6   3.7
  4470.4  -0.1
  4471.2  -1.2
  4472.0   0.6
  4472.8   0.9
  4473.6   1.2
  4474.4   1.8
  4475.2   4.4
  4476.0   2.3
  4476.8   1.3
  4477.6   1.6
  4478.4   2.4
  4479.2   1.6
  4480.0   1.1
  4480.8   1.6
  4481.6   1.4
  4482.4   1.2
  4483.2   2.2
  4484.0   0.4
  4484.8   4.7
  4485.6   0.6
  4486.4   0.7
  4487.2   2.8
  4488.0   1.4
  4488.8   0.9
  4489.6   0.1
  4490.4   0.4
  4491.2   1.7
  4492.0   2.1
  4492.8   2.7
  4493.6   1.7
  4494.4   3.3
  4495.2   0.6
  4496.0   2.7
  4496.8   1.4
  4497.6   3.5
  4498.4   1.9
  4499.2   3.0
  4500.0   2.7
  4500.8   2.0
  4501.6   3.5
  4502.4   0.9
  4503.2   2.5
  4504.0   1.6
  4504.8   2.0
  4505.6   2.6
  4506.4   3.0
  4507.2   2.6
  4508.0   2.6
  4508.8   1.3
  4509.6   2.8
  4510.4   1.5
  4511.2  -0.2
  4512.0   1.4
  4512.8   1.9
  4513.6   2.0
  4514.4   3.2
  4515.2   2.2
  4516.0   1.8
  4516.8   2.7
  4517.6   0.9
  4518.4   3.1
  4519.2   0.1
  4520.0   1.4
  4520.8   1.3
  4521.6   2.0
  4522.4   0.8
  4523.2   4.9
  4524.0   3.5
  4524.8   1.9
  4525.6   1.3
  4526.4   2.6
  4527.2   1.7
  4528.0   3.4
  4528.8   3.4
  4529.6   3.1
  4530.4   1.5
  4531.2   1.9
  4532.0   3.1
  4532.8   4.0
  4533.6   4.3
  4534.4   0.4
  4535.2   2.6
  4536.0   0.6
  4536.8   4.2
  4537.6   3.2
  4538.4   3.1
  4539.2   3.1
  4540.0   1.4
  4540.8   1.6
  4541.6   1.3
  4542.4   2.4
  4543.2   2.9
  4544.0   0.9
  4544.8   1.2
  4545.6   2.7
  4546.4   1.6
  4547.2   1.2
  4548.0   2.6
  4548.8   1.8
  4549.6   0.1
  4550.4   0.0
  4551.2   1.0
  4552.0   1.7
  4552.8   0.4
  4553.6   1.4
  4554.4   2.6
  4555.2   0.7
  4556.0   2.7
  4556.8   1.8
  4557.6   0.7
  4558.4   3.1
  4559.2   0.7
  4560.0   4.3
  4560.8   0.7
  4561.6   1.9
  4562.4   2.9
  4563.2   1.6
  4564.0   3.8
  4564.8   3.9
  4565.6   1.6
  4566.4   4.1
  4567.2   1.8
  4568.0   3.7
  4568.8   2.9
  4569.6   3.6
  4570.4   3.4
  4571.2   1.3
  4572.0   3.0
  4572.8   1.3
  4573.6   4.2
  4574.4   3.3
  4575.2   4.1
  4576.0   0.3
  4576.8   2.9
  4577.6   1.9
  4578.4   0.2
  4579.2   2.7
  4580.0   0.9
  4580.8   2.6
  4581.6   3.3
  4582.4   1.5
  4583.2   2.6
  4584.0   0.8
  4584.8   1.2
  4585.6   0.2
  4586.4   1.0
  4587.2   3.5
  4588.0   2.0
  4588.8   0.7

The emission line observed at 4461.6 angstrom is [O II]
